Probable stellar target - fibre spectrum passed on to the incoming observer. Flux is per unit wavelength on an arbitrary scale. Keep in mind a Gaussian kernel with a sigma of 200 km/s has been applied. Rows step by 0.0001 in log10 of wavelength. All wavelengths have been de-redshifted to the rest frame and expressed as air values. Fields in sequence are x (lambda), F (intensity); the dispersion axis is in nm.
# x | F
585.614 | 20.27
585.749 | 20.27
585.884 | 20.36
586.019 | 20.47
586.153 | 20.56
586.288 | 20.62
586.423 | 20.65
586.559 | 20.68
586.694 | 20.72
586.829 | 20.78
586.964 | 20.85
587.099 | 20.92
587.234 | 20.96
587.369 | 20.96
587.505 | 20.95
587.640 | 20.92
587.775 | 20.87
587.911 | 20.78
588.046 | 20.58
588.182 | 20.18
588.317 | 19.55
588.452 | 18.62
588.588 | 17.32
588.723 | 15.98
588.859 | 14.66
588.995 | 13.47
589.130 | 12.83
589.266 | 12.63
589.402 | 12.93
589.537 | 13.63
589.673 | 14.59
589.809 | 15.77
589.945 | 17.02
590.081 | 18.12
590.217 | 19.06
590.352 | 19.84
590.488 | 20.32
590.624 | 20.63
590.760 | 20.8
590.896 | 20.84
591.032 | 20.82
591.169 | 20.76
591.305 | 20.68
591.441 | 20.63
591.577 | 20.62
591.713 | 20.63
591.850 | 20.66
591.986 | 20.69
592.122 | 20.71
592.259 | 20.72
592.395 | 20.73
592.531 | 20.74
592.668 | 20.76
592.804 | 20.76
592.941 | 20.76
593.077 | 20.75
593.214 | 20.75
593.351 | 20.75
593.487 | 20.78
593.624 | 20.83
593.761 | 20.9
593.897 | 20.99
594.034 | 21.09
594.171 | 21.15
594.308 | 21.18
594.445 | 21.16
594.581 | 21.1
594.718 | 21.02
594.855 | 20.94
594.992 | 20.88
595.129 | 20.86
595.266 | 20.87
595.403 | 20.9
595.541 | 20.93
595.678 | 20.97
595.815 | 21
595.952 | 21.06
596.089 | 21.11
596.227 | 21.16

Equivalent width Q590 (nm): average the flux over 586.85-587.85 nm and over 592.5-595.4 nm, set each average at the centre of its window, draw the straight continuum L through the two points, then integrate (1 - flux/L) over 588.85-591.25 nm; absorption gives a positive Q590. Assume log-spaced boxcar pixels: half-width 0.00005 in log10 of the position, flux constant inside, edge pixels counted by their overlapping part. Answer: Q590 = 0.42 nm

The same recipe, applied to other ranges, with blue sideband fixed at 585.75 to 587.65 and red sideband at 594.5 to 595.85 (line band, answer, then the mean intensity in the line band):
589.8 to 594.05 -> 0.102 nm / 20.4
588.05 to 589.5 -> 0.335 nm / 16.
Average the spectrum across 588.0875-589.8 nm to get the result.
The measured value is 15.6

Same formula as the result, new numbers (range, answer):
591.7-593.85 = 20.8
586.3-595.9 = 19.7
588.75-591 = 16.8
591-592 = 20.7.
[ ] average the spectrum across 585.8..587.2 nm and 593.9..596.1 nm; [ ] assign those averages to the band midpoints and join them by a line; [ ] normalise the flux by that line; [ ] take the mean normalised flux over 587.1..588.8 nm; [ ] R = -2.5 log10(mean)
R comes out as 0.05 mag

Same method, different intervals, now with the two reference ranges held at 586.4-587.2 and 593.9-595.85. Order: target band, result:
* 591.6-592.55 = 0.01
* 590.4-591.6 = 0.01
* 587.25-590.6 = 0.18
